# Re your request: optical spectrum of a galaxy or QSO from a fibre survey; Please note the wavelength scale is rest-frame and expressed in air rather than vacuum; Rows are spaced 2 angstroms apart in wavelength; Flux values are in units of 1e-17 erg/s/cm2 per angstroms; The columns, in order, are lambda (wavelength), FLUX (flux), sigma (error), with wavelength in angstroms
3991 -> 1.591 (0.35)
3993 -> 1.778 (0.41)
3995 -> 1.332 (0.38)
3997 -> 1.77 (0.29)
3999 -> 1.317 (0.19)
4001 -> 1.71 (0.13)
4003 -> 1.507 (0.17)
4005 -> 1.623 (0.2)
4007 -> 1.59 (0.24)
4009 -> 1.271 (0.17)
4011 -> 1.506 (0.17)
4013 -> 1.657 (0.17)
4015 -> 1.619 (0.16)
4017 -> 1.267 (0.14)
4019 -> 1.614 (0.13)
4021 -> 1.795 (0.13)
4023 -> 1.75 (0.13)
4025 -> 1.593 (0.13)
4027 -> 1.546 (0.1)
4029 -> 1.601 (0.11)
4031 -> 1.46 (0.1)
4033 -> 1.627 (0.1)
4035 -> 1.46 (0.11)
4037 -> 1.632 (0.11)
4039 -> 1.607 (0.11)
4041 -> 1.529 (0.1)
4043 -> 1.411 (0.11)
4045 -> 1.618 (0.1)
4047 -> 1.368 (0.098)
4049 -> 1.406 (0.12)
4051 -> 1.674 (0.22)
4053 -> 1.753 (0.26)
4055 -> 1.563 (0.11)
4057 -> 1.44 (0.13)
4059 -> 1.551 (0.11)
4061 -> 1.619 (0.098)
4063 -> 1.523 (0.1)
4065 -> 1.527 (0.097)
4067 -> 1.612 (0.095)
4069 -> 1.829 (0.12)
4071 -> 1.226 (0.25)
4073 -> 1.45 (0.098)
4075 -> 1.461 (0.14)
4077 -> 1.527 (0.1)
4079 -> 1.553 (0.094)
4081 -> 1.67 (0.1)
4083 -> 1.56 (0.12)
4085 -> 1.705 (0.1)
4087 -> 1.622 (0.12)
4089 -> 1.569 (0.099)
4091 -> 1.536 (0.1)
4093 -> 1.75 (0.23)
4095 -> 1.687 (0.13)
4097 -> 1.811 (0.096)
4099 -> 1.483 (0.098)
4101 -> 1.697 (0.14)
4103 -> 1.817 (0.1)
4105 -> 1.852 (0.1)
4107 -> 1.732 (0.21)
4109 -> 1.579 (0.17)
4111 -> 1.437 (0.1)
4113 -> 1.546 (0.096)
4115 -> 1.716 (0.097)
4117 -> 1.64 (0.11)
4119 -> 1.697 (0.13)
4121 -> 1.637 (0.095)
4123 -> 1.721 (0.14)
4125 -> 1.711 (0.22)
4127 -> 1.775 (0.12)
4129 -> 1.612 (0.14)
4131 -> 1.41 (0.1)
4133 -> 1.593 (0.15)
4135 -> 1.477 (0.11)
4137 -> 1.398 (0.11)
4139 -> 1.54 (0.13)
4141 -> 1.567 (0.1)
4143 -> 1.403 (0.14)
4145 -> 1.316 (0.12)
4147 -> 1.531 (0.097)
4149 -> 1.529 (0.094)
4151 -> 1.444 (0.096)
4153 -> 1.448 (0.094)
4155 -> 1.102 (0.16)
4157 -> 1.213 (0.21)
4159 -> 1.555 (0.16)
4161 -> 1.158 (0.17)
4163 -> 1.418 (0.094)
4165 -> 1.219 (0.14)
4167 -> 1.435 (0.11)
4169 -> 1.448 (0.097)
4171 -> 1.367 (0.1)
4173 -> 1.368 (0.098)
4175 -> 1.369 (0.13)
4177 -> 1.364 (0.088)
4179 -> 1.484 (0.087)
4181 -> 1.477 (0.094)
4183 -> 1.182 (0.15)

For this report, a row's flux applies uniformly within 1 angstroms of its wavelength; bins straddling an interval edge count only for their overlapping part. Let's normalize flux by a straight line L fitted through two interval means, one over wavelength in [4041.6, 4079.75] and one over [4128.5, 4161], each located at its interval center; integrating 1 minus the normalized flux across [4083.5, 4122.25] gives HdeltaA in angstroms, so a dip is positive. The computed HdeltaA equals -4.6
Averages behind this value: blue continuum 1.53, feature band 1.66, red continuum 1.43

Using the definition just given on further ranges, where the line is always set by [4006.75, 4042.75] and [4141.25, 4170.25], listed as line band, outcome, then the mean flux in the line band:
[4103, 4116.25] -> -2.0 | 1.66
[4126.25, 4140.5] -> -1.3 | 1.54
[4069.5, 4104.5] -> -3.1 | 1.6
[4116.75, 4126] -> -1.7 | 1.68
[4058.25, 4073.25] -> -0.4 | 1.55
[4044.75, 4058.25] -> -0.2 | 1.54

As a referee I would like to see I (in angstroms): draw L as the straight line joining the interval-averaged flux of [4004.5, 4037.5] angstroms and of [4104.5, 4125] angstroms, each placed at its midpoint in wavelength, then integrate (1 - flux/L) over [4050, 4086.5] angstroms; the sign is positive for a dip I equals 0.9 angstroms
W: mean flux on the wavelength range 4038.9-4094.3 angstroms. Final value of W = 1.56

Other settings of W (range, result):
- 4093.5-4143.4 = 1.63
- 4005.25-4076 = 1.55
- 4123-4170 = 1.45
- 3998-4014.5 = 1.53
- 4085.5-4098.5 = 1.66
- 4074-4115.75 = 1.63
